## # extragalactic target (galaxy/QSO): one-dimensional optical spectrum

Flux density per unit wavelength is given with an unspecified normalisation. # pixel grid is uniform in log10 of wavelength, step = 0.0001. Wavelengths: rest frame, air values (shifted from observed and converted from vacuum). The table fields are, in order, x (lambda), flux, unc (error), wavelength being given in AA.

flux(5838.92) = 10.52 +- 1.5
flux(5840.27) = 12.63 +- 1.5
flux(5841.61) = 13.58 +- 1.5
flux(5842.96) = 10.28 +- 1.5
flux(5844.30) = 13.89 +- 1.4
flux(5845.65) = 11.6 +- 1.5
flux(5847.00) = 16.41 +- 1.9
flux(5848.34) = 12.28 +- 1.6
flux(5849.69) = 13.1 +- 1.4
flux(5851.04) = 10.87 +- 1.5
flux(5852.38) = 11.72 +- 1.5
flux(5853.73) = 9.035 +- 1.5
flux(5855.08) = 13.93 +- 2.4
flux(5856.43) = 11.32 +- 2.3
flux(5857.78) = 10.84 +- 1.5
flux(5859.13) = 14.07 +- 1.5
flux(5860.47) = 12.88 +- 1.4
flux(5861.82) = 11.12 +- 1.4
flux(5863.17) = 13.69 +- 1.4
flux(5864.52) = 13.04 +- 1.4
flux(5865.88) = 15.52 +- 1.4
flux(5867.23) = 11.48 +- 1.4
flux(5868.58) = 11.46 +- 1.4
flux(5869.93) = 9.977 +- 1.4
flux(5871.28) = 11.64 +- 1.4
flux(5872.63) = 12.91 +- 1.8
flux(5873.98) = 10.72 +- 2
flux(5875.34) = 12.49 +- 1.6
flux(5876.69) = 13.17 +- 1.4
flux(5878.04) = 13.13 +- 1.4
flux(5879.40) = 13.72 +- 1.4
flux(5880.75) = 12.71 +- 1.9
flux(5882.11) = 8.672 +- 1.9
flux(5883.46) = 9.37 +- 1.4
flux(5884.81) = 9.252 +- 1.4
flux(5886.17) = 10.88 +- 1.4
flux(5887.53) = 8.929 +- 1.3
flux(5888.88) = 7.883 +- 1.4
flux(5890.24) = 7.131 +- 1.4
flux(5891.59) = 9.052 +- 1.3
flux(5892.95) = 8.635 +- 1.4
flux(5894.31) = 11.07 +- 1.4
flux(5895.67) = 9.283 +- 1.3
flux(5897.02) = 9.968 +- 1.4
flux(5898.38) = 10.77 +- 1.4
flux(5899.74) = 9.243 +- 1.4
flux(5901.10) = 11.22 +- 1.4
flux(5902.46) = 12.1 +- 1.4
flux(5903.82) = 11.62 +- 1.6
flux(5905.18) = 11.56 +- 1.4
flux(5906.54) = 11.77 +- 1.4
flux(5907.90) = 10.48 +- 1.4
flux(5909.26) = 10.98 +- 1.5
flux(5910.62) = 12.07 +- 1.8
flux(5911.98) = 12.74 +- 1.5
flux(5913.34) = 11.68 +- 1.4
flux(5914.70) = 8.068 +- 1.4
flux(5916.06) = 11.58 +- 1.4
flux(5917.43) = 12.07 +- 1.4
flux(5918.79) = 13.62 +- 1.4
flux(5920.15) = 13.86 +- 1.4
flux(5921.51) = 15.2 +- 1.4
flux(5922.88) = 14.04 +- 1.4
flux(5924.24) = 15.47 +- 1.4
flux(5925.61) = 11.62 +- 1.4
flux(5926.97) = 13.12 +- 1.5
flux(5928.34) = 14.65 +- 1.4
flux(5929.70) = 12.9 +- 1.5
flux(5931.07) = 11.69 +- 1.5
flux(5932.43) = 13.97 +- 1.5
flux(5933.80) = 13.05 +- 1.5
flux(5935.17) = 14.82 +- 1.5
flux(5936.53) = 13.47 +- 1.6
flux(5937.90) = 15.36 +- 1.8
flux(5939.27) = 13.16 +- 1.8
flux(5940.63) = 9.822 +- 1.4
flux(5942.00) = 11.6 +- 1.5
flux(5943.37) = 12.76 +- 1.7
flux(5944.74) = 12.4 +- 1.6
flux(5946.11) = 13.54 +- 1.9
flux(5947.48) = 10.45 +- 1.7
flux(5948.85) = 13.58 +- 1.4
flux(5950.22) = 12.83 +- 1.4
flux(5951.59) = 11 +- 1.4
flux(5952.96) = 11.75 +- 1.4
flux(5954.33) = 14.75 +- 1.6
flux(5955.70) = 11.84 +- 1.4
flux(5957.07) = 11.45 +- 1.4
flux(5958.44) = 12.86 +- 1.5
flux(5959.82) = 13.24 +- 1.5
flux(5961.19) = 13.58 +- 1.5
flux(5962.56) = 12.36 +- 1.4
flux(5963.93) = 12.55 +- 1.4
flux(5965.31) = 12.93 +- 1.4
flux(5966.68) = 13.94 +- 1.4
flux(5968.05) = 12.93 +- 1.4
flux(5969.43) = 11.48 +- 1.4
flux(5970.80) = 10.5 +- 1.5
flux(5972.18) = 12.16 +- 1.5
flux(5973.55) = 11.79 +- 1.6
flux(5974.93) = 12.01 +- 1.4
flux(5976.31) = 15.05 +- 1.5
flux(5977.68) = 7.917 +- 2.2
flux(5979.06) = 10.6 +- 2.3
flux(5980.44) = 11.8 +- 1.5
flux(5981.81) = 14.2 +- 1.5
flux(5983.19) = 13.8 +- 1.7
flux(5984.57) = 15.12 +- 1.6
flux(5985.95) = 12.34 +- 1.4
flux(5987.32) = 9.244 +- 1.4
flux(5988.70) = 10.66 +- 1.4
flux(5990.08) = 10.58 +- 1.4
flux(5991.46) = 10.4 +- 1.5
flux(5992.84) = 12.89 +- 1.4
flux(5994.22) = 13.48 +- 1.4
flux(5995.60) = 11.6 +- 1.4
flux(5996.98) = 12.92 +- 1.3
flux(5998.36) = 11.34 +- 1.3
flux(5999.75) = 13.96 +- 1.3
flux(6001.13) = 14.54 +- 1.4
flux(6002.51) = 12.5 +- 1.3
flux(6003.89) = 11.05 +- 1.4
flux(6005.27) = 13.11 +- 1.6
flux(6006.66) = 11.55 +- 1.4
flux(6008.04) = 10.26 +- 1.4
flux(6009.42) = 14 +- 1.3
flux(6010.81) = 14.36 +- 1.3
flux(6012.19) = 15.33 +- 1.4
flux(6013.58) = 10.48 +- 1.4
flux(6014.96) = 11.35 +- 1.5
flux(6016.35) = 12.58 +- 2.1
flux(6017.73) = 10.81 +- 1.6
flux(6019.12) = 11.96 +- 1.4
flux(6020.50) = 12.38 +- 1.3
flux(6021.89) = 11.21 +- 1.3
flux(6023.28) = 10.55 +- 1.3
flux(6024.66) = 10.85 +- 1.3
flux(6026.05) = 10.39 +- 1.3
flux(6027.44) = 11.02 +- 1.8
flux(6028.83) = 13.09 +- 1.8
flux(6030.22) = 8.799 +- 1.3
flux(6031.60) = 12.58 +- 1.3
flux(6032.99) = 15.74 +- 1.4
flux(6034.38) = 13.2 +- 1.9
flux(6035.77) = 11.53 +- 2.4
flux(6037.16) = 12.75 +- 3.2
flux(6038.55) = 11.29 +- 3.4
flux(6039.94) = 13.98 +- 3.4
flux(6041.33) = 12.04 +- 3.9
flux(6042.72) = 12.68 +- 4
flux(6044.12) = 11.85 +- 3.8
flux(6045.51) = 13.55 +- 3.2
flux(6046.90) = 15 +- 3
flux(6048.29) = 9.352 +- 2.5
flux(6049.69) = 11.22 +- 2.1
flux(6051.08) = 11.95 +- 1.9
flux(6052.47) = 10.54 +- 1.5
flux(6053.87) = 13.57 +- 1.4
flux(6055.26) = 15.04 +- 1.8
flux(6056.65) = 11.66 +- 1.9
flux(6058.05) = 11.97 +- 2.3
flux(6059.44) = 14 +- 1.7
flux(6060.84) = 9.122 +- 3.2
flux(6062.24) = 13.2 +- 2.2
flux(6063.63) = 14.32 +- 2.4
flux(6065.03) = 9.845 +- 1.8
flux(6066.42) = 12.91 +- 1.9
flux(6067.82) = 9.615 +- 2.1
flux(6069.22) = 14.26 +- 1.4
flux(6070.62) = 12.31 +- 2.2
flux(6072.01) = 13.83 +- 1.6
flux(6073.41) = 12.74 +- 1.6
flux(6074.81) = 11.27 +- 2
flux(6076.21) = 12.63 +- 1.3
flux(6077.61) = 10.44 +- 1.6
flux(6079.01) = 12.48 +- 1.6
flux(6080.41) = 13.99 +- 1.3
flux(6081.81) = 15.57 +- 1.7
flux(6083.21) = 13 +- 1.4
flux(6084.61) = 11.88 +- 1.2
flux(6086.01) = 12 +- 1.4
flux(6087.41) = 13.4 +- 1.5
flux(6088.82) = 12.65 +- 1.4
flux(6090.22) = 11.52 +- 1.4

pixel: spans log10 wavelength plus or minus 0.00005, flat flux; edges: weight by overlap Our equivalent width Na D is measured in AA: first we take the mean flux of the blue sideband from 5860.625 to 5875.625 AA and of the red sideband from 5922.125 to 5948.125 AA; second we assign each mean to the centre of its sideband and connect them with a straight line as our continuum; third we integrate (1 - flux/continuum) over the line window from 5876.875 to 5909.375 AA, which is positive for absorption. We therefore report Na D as 5.4 AA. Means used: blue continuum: 12.2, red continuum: 13.1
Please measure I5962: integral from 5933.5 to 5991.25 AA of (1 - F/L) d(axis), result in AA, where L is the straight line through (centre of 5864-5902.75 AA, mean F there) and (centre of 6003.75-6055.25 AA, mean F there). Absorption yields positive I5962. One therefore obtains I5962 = -4.2 AA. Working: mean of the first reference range 10.9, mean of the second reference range 12.2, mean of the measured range 12.4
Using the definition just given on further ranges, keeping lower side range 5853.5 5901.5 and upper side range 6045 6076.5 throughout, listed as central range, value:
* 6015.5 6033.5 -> 0.7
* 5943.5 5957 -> -1.0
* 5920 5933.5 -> -2.6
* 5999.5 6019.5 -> -0.8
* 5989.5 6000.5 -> -0.3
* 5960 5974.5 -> -0.9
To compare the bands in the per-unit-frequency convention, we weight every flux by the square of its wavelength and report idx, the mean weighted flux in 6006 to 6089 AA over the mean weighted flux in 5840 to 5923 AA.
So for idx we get 1.12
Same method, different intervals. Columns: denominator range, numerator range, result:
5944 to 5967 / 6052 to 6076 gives 1.02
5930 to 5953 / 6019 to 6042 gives 0.97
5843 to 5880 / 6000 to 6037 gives 1.03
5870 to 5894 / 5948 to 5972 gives 1.22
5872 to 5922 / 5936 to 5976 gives 1.15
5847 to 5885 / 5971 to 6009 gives 1.05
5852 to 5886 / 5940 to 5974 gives 1.07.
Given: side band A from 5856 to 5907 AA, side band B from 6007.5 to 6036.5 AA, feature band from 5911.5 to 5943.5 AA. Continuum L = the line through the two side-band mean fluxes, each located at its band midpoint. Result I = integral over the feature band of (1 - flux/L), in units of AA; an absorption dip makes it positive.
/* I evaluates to -4.2 AA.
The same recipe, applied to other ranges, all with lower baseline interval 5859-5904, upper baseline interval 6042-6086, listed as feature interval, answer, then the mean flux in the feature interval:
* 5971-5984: -0.34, 12.1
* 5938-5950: -0.82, 12.3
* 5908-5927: -1.89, 12.5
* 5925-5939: -2.44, 13.5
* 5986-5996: 0.49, 11.3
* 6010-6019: -0.30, 12.5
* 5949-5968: -1.74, 12.7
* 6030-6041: -0.36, 12.6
